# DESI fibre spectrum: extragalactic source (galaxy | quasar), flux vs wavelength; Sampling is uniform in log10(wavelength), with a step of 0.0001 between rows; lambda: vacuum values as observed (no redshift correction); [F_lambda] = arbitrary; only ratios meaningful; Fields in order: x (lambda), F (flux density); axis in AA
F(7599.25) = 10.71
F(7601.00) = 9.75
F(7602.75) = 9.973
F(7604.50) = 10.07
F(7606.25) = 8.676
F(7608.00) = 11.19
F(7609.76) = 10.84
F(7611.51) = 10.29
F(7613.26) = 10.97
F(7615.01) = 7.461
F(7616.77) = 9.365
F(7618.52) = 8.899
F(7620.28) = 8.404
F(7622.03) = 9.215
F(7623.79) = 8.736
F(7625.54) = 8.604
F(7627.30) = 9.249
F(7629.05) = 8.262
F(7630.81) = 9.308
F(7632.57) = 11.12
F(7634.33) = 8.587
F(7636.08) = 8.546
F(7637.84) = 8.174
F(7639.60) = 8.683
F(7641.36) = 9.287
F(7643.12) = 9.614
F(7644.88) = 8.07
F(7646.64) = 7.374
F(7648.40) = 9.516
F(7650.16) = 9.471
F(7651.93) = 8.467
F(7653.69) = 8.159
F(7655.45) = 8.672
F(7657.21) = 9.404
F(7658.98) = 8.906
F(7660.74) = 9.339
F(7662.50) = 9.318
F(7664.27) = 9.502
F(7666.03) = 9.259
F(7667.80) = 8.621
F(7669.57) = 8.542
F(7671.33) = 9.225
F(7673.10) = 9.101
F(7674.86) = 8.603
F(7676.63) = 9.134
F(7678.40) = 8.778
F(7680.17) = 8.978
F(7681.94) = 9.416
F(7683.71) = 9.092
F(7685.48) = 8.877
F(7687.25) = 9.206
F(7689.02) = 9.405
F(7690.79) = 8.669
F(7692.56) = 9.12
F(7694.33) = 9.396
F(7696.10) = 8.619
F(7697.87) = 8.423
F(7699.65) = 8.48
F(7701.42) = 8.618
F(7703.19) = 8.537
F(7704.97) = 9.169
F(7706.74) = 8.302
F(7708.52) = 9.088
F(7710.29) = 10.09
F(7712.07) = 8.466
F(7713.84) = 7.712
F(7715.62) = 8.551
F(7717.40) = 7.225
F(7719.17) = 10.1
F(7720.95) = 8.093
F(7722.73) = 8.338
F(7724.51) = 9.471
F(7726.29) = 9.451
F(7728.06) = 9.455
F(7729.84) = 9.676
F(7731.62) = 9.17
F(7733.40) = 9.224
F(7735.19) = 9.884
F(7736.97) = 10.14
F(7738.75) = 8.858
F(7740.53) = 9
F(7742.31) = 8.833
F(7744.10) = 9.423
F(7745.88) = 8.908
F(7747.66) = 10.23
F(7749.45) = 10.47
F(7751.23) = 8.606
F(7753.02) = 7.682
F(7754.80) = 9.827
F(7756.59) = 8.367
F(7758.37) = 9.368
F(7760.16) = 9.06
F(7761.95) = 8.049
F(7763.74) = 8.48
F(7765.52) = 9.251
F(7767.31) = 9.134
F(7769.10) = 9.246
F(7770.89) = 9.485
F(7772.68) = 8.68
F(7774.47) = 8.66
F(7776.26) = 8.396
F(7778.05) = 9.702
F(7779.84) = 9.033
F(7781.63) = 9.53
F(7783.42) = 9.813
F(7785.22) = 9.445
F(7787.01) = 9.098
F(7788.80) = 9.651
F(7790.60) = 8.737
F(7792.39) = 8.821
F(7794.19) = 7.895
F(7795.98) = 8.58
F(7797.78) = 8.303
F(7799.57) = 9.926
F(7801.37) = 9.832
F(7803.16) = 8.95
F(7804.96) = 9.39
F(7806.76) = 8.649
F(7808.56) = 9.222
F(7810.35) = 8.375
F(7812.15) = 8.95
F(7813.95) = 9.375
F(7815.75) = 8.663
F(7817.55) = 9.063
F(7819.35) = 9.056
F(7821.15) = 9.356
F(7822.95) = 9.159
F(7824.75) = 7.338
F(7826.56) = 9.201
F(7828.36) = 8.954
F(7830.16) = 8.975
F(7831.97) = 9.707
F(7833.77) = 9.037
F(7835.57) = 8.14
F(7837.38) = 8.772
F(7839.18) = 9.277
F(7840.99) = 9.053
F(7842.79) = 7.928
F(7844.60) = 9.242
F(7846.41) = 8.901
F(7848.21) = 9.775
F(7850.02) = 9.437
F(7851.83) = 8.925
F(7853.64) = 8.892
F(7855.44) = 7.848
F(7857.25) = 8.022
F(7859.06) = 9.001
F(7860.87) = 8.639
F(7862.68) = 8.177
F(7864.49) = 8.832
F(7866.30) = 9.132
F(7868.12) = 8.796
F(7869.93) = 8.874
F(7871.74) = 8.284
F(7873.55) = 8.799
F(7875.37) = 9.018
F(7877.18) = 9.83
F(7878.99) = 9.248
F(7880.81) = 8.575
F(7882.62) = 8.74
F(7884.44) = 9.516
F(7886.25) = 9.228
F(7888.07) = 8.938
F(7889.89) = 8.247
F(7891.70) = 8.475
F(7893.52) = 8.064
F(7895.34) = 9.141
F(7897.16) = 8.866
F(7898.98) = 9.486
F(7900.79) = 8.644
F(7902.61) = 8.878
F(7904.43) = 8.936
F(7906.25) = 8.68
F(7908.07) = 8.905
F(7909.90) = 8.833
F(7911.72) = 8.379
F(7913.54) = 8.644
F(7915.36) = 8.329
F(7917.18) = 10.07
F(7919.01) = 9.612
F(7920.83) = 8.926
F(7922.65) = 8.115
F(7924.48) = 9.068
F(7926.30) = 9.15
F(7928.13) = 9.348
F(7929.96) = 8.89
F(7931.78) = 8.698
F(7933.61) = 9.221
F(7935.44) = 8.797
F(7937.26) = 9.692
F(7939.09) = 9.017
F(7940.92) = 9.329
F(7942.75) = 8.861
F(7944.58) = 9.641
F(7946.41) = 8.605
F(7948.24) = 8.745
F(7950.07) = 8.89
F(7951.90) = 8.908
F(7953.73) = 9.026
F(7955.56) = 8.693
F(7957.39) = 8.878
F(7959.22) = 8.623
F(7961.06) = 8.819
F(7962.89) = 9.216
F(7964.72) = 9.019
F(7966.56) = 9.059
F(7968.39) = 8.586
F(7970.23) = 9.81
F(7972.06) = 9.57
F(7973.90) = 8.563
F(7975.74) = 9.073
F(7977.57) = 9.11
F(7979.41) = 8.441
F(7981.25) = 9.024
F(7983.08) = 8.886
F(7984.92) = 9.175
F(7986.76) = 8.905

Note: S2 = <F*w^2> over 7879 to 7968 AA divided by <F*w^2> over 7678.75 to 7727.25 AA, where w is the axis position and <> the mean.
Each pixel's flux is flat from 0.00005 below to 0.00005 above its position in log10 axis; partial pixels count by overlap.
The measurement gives 1.1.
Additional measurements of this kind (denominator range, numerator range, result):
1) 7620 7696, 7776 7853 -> 1.05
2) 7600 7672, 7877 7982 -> 1.06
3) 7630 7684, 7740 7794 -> 1.04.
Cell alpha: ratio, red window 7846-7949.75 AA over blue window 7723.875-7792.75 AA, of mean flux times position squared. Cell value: 1.0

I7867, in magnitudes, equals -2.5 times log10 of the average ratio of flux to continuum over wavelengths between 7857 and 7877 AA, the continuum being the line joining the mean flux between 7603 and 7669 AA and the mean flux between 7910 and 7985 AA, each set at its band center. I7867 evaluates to 0.033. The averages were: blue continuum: 9.13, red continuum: 8.99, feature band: 8.75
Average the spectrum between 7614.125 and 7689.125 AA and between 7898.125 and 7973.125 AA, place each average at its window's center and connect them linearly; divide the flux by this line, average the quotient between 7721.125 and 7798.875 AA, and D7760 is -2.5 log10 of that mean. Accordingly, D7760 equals -0.02 mag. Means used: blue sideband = 8.92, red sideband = 8.99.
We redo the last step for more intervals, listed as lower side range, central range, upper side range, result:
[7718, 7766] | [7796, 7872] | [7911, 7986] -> 0.02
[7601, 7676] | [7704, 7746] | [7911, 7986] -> 0.01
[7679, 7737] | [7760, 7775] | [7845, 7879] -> 0.00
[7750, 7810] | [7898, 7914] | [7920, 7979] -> 0.02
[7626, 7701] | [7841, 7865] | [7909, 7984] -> 0.03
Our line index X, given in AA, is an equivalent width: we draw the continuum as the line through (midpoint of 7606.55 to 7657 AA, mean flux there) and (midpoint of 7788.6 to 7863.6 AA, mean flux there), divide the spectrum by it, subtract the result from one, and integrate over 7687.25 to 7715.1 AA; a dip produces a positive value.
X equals 0.61 AA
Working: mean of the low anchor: 9.09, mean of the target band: 8.82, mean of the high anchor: 8.88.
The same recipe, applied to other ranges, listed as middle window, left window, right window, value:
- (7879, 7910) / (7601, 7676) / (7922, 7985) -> 0.58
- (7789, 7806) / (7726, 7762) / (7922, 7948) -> 0.41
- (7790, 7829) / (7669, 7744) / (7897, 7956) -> 0.31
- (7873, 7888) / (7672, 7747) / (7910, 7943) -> -0.19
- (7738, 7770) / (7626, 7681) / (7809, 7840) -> -0.44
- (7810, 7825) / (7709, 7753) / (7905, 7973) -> 0.27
